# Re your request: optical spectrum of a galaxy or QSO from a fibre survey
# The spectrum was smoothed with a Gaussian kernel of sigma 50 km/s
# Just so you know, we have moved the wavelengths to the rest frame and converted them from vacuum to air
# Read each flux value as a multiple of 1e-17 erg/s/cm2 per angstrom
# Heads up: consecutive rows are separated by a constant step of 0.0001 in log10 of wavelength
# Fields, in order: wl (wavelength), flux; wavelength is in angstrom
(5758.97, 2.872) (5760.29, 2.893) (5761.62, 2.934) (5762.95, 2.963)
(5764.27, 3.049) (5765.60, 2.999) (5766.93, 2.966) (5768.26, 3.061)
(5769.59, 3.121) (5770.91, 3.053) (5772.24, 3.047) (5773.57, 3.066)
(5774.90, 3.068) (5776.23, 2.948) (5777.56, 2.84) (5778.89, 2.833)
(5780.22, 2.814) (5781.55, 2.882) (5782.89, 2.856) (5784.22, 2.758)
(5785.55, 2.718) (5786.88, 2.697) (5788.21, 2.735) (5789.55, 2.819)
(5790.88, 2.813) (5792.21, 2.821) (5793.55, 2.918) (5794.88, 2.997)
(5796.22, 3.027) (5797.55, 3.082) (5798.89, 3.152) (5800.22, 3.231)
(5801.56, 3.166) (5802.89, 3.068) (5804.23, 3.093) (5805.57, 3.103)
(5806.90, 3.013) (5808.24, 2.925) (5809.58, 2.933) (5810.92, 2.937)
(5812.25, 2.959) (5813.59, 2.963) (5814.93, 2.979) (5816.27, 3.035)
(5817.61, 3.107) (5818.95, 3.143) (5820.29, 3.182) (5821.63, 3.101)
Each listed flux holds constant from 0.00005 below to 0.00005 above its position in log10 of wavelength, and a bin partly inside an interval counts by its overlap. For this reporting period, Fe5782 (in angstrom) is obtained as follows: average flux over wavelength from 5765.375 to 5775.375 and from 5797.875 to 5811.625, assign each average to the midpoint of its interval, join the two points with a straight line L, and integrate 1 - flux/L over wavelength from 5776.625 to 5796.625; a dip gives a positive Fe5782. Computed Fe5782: 1.5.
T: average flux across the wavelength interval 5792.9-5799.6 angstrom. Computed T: 3.04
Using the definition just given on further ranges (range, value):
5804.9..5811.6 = 2.98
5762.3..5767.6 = 2.99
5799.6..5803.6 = 3.15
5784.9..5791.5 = 2.76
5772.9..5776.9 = 3.03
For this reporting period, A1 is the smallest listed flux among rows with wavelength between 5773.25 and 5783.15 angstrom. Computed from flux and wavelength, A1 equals 2.814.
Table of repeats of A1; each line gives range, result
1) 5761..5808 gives 2.697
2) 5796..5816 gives 2.925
